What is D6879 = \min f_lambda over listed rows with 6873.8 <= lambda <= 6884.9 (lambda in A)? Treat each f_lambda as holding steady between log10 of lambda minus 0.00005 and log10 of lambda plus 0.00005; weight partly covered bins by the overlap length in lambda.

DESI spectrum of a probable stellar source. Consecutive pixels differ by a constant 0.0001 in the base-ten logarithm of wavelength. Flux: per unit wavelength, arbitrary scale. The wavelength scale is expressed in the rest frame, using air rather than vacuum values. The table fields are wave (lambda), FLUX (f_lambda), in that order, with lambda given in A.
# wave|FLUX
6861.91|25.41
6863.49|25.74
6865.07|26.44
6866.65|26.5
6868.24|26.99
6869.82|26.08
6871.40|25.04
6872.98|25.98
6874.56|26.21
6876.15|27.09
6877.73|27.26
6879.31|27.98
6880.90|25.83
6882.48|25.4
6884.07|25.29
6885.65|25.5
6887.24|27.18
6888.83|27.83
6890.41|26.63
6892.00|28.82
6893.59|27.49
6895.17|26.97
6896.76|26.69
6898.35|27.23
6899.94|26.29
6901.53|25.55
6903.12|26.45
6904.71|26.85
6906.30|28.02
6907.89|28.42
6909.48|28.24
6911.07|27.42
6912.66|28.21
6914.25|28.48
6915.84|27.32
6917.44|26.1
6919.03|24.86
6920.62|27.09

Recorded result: 25.29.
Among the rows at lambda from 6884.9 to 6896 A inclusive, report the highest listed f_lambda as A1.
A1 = 28.82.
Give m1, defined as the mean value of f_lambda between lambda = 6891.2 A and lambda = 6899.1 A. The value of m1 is 27.4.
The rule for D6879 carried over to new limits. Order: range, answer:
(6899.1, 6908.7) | 25.55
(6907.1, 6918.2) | 26.1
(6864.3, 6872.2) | 25.04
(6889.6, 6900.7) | 26.29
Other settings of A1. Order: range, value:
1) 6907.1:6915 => 28.48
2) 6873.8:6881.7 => 27.98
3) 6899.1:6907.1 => 28.02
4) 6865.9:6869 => 26.99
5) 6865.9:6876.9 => 27.09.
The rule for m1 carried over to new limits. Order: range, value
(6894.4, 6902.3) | 26.5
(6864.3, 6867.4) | 26.5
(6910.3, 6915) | 28.1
